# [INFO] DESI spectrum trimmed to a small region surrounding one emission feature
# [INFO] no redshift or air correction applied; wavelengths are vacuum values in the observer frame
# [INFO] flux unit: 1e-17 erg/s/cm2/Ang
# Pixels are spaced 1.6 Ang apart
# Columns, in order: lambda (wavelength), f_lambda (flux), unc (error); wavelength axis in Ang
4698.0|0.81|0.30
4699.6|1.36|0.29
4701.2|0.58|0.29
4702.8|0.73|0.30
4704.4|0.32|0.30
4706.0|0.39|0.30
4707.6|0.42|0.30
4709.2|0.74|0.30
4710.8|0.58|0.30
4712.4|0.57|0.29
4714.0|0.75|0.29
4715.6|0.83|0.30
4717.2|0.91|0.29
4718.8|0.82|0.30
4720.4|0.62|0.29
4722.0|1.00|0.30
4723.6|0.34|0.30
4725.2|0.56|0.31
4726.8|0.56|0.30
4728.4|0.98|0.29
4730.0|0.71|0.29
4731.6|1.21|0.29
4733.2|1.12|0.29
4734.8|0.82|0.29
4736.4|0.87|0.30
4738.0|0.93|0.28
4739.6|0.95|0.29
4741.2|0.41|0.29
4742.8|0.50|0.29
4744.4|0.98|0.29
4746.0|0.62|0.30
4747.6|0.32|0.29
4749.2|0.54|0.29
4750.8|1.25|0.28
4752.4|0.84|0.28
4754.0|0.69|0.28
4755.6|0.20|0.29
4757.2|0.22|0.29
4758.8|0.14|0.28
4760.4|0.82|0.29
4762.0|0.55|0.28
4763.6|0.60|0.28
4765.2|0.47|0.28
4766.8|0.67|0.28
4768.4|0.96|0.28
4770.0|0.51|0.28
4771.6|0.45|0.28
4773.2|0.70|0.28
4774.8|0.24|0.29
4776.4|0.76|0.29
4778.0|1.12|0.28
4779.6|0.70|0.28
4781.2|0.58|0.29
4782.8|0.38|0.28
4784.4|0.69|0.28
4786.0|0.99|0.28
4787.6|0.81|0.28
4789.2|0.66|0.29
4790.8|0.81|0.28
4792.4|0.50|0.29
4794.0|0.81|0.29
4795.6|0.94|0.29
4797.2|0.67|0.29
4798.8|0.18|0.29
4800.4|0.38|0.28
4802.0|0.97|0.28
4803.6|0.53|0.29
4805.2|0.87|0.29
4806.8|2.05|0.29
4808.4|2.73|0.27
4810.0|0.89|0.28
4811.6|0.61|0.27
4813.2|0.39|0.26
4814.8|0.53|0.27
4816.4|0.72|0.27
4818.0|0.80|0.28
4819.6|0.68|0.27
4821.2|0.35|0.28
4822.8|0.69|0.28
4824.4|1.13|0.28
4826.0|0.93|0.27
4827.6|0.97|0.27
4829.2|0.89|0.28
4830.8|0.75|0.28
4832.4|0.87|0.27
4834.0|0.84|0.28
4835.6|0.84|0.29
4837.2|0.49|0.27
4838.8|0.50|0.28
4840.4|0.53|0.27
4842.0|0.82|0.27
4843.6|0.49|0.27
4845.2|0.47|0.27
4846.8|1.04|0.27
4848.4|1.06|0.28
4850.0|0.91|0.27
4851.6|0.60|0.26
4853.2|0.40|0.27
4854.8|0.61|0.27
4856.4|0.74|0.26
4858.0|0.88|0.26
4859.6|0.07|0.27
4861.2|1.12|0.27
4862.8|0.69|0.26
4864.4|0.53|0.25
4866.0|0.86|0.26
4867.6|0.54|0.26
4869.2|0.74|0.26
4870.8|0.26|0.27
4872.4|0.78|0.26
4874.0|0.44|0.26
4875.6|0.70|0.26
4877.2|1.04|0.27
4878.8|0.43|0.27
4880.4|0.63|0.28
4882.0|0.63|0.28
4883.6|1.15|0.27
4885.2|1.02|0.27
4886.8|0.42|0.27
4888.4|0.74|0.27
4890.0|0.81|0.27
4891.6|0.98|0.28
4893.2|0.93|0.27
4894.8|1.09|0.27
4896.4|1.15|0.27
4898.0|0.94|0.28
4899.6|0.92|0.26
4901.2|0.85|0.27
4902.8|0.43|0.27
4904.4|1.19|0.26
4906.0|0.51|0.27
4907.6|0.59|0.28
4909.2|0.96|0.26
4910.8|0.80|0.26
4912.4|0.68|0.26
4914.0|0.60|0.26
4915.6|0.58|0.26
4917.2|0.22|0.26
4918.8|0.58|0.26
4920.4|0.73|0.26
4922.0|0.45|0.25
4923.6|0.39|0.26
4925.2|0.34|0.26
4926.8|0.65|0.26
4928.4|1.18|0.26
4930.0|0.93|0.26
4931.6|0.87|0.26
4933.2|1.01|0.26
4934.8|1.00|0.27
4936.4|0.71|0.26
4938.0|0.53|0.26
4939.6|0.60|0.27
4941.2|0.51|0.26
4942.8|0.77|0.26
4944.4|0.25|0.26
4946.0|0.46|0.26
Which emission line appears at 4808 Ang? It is H-gamma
